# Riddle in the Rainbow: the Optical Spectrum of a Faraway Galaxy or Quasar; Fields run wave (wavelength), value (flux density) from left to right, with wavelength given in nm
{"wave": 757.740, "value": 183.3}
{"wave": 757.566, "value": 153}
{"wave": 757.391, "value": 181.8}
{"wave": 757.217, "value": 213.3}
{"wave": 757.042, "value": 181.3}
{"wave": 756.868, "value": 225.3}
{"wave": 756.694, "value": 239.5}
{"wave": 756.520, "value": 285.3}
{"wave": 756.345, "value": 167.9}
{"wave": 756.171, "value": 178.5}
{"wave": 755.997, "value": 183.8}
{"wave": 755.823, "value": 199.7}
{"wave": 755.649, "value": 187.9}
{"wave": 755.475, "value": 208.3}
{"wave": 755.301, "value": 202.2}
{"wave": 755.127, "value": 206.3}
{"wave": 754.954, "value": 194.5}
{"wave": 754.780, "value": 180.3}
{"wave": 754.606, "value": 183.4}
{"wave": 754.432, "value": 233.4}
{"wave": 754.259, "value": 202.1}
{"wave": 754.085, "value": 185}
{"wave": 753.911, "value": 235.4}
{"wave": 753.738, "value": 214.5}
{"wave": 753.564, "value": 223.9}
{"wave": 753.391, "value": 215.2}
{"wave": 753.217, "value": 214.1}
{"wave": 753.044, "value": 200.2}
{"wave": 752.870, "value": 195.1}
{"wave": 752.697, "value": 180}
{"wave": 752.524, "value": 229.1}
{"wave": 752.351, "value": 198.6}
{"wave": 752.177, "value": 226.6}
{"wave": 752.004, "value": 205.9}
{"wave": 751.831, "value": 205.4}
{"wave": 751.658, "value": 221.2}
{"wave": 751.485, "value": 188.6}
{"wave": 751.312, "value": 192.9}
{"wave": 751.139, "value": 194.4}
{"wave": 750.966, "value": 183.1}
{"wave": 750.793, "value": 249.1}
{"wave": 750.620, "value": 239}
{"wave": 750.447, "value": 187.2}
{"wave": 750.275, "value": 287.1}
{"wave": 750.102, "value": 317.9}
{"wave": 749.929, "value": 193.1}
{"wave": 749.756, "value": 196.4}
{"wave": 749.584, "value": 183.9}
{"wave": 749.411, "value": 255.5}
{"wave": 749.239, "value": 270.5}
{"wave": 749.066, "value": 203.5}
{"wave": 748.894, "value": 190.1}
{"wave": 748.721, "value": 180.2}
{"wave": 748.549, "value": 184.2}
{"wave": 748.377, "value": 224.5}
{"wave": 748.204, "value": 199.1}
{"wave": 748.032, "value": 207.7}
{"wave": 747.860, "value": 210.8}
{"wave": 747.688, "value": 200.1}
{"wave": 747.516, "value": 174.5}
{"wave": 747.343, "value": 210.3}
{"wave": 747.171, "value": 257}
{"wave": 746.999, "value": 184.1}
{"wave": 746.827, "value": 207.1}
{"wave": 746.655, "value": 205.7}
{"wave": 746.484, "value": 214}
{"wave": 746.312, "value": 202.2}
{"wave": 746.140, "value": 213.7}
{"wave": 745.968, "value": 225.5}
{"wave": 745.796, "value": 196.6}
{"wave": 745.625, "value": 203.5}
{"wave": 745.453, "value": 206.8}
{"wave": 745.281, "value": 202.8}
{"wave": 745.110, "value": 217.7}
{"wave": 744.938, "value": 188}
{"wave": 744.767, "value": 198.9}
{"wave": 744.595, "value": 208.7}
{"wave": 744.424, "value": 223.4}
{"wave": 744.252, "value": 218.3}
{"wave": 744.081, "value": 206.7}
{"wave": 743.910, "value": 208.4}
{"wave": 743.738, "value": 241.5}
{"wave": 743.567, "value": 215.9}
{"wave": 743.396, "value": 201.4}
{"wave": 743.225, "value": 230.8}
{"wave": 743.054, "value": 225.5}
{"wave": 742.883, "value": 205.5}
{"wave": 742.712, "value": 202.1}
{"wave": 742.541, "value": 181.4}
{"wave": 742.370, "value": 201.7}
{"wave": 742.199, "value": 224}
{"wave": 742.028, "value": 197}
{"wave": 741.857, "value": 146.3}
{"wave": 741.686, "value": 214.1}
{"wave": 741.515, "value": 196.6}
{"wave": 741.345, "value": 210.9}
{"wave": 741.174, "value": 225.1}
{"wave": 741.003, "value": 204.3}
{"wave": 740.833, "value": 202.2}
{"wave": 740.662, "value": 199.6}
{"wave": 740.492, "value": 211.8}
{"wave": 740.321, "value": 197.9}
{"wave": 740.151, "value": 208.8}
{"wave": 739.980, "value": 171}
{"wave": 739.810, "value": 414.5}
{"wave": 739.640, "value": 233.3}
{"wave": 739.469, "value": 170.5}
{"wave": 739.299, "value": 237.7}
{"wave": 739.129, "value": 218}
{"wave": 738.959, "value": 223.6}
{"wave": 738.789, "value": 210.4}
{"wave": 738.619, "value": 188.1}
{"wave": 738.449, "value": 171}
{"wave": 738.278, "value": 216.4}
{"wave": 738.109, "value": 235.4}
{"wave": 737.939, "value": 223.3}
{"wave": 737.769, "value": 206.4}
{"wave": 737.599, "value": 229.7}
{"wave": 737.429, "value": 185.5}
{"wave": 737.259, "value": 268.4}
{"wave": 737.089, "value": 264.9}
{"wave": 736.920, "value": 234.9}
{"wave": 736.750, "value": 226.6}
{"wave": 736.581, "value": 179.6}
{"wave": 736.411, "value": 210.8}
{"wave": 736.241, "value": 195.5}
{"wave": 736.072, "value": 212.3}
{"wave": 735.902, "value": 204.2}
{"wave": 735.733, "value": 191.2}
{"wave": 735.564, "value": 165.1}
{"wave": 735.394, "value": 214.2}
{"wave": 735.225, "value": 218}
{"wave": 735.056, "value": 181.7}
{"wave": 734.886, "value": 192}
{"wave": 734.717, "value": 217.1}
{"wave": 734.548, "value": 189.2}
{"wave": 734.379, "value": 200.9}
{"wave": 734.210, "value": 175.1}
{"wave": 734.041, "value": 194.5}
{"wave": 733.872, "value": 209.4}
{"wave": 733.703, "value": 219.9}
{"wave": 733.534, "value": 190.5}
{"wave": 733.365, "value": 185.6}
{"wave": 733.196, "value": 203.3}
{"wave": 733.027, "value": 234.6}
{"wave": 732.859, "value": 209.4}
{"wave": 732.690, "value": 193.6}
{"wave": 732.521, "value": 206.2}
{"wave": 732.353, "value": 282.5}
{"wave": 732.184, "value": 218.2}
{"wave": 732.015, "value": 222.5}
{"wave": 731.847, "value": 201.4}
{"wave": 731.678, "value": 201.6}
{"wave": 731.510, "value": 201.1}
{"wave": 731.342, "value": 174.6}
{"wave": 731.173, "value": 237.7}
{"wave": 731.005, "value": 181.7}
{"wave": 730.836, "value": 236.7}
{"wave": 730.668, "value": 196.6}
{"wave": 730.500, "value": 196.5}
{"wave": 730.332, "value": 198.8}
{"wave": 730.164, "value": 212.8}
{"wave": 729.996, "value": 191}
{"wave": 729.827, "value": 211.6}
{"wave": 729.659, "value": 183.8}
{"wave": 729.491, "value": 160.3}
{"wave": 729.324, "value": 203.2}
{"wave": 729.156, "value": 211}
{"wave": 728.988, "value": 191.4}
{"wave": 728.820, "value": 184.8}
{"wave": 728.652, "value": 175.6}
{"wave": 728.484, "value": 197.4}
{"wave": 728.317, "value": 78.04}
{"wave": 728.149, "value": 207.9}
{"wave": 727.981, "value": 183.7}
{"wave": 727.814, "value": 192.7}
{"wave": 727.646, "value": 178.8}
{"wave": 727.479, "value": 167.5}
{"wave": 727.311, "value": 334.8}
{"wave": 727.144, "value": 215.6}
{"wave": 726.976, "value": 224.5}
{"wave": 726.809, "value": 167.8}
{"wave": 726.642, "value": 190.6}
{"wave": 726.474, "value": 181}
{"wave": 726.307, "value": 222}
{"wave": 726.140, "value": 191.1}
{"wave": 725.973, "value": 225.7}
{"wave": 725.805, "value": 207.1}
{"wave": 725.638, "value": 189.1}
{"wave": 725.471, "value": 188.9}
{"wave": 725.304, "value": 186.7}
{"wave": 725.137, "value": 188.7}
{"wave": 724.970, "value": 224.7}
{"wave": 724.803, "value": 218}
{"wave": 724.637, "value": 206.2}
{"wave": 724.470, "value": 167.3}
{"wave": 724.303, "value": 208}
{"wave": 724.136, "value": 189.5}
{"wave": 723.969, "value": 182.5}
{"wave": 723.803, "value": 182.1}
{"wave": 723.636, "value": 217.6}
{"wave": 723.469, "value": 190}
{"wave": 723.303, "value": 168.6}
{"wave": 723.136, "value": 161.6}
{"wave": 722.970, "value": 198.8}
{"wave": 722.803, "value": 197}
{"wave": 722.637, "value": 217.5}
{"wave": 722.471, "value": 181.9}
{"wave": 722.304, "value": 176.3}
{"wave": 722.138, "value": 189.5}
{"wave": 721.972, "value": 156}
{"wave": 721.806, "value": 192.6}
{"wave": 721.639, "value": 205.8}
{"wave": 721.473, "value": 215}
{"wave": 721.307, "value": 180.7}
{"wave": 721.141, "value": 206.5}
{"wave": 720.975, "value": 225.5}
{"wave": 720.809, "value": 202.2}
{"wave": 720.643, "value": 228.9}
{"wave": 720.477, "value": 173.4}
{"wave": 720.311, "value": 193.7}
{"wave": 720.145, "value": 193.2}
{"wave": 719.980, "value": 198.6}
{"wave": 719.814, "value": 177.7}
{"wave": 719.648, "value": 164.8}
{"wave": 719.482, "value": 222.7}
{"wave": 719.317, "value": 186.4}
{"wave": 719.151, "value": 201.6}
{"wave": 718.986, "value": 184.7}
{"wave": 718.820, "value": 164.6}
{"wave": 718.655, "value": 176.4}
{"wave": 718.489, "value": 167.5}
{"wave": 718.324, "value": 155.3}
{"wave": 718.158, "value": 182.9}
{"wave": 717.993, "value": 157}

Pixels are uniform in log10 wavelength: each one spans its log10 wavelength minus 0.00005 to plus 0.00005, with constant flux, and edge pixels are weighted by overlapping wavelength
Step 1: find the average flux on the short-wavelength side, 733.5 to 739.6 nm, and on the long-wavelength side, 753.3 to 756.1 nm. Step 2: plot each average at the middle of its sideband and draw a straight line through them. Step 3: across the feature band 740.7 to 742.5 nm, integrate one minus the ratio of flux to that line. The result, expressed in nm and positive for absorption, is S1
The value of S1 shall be 0.04 nm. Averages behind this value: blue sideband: 208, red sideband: 203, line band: 202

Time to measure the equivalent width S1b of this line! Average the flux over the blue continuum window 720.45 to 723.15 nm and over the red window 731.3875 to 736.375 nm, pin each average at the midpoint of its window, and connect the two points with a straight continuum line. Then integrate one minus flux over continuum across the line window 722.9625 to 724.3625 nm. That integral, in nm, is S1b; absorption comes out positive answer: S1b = 0.067 nm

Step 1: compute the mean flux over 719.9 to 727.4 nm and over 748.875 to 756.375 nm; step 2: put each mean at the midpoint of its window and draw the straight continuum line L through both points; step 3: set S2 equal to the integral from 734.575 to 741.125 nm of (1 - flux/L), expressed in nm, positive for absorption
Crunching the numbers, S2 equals -0.31 nm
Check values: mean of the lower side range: 199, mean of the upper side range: 210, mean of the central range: 214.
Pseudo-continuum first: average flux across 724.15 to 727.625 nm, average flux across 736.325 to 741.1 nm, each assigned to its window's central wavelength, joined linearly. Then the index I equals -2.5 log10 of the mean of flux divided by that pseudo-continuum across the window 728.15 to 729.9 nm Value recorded 0.152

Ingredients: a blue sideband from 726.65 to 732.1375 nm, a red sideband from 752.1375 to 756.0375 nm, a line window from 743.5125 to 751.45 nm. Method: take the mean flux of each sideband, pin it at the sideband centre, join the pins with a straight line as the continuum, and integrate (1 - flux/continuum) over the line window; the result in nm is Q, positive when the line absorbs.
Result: -0.39 nm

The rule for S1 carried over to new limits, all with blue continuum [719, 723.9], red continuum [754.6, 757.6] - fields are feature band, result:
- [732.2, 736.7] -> -0.178 nm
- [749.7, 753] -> -0.274 nm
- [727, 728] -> -0.105 nm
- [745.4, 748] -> -0.126 nm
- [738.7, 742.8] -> -0.329 nm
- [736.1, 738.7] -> -0.259 nm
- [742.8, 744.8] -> -0.188 nm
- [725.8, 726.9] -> -0.019 nm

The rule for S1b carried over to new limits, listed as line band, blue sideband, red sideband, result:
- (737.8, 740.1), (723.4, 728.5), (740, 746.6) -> -0.21 nm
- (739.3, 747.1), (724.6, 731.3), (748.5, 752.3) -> -0.01 nm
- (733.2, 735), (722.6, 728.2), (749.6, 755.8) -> 0.05 nm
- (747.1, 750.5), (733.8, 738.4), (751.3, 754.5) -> -0.13 nm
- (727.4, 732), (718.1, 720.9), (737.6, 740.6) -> 0.29 nm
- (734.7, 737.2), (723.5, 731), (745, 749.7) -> -0.07 nm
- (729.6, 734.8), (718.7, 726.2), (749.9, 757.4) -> -0.18 nm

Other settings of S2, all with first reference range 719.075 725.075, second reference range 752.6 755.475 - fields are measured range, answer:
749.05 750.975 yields -0.29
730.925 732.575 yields -0.13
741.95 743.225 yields -0.04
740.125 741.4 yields -0.05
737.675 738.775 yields -0.04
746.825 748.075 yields -0.02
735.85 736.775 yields -0.02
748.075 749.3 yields -0.02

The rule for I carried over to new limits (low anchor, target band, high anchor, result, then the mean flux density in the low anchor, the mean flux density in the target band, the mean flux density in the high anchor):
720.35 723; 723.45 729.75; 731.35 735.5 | 0.03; 197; 195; 206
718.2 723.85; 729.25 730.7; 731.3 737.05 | 0.03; 190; 195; 205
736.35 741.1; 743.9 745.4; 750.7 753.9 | 0.03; 220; 208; 208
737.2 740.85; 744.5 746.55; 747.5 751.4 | 0.05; 219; 207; 215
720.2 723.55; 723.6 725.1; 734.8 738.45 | -0.01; 193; 199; 211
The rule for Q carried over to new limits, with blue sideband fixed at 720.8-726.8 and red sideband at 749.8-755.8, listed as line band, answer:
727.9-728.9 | 0.133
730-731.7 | -0.038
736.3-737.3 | -0.130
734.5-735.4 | -0.002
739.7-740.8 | -0.153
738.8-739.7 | -0.054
